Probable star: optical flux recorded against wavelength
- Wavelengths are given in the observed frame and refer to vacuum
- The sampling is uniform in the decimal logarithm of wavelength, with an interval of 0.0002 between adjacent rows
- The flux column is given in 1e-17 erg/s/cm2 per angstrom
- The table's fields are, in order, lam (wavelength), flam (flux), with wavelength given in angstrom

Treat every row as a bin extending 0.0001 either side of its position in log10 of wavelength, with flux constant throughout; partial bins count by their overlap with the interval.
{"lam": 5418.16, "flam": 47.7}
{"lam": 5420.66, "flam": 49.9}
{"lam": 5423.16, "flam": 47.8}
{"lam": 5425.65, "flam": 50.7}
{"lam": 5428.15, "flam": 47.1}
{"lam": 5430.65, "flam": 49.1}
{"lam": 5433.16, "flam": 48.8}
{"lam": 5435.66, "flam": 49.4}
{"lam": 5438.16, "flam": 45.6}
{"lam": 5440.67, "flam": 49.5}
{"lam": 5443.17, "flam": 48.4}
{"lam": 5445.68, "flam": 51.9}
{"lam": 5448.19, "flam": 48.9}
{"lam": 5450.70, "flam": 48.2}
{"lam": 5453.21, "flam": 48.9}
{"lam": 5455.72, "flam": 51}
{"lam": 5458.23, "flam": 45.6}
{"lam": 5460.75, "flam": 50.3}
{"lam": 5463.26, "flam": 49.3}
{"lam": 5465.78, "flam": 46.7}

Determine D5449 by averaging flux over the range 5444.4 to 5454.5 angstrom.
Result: 49.5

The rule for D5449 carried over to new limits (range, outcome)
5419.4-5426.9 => 49.5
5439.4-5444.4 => 49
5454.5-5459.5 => 48.3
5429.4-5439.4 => 48.2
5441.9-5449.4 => 49.7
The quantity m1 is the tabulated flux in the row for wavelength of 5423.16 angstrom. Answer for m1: 47.8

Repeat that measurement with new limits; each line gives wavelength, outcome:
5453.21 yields 48.9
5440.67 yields 49.5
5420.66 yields 49.9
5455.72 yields 51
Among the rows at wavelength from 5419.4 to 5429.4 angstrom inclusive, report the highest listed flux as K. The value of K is 50.7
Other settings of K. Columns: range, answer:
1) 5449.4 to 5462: 51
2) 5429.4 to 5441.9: 49.5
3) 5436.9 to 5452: 51.9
